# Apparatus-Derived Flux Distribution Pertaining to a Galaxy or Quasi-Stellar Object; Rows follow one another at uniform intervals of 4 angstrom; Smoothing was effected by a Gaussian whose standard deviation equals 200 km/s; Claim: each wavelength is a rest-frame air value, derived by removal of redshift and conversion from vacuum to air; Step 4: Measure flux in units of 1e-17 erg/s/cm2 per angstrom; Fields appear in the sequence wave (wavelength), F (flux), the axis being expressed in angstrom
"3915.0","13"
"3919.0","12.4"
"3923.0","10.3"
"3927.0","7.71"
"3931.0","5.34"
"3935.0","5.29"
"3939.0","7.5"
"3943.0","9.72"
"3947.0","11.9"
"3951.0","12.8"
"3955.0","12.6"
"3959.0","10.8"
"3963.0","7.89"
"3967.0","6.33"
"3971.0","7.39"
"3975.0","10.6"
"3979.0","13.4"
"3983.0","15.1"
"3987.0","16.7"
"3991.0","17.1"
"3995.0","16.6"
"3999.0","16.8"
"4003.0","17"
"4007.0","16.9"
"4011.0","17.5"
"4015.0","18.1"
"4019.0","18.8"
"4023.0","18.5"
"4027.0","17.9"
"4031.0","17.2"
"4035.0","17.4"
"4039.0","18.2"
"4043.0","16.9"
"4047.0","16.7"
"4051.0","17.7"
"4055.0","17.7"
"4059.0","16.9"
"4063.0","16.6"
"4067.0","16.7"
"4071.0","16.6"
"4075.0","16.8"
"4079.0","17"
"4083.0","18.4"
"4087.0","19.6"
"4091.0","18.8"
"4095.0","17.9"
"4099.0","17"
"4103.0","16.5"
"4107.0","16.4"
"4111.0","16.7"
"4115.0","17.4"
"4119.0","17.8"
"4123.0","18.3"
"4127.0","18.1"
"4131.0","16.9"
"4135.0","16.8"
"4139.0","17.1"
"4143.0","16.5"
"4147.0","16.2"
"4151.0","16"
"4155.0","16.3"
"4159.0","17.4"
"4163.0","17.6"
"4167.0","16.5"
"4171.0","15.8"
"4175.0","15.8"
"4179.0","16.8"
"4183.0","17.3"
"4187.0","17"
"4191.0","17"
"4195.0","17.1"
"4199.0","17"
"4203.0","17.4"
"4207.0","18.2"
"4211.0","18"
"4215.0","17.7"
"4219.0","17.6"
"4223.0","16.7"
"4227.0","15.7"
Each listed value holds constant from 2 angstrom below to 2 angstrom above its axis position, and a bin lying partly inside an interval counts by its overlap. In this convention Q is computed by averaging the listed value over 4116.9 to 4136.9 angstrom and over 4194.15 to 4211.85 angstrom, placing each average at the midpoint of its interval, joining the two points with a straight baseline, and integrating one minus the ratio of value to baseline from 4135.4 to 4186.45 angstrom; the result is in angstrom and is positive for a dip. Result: 2.73 angstrom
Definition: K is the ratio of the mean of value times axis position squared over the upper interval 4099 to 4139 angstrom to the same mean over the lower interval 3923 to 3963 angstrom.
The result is 2.0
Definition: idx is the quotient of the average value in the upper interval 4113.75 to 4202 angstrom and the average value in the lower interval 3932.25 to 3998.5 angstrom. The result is 1.48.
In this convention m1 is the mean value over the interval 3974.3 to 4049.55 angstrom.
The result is 16.8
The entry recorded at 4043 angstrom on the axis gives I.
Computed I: 16.9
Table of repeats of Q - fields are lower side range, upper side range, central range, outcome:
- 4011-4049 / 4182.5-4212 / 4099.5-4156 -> 1.84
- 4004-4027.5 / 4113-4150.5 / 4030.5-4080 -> 1.57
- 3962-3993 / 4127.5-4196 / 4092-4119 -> -3.26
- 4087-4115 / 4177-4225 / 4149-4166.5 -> 0.56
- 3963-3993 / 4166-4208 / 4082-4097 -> -4.16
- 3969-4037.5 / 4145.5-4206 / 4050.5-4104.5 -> -3.52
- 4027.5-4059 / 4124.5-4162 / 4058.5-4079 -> 0.62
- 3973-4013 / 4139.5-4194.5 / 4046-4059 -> -1.03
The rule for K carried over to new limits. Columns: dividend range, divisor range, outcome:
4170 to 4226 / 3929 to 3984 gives 1.99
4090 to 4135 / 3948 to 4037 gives 1.25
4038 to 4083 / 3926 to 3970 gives 2.03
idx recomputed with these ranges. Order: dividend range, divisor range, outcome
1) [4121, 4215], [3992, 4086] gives 0.98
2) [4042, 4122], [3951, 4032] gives 1.19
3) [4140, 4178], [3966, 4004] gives 1.19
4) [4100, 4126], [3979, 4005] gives 1.06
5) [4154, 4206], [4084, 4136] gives 0.96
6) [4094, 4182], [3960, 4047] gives 1.10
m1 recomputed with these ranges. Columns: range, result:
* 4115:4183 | 16.9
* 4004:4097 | 17.6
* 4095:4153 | 17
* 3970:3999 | 14.3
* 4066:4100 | 17.7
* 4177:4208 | 17.2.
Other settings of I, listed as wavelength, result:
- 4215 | 17.7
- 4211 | 18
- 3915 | 13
